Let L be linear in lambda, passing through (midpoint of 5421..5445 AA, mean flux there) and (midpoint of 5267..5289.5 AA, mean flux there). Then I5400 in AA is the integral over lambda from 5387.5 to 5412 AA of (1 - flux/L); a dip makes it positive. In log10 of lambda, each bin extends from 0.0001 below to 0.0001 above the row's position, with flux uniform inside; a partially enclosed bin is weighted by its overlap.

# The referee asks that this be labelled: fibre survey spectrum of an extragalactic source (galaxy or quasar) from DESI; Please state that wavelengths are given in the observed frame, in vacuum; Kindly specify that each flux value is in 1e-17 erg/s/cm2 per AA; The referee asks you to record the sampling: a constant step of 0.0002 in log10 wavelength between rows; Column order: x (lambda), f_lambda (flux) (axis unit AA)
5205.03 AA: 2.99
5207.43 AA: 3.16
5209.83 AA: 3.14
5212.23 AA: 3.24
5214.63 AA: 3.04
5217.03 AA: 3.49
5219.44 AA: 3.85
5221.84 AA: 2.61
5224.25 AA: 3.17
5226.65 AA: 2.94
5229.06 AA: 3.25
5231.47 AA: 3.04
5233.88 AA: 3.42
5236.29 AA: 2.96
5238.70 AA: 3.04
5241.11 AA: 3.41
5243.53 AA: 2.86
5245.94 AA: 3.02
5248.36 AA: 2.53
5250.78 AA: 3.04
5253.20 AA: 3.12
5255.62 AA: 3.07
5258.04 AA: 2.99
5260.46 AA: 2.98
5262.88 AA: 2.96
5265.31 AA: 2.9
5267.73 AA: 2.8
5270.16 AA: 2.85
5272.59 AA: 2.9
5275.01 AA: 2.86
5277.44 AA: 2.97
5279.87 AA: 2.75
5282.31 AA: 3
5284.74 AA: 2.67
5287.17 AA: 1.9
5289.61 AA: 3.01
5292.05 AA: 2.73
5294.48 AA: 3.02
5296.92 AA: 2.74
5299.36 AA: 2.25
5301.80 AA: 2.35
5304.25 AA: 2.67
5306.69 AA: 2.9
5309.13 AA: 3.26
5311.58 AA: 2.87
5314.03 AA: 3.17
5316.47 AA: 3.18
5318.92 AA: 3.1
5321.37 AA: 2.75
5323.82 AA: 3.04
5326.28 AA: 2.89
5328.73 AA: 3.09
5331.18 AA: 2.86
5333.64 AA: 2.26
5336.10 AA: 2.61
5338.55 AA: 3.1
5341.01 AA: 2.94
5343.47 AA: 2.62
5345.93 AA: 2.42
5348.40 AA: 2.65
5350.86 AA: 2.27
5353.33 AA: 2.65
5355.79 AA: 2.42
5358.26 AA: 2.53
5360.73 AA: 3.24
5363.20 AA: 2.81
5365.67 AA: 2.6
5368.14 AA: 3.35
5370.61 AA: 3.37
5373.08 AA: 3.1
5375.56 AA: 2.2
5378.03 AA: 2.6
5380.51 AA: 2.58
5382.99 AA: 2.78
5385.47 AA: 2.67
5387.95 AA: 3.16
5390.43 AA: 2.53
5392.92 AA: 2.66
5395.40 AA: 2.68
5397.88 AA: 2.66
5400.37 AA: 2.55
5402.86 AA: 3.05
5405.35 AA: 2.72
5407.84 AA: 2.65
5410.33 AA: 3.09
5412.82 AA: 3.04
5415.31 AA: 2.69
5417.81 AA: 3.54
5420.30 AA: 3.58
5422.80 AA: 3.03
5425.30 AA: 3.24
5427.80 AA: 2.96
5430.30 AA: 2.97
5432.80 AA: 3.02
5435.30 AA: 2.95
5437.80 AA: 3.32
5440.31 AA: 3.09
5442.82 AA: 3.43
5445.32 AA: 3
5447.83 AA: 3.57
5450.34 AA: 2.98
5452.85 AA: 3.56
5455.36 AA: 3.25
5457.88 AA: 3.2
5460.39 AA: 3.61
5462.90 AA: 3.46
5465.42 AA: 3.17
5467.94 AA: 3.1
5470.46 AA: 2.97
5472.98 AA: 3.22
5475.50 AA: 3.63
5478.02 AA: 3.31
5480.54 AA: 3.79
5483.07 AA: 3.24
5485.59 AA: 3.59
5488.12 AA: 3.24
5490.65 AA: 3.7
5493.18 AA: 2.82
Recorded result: 2.2 AA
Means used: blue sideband 2.76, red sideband 3.12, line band 2.77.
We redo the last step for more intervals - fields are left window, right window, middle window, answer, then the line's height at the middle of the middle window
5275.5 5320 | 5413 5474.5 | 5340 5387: 4.1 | 2.99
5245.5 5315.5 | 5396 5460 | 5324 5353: 2.2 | 2.94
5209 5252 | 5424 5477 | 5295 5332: 3.3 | 3.16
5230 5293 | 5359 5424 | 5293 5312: 1.0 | 2.9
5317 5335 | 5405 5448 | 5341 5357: 2.1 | 2.92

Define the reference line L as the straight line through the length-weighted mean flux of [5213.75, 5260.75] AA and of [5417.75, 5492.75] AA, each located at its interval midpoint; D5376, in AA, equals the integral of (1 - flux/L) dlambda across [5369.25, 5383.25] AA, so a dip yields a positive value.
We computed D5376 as 1.9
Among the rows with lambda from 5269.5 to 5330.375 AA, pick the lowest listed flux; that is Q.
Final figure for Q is 1.9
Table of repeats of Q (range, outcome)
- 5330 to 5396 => 2.2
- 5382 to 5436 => 2.53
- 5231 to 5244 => 2.86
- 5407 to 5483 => 2.65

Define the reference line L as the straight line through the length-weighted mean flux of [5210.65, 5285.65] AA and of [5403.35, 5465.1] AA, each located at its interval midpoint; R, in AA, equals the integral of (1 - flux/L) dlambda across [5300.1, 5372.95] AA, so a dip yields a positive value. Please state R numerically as 6.2 AA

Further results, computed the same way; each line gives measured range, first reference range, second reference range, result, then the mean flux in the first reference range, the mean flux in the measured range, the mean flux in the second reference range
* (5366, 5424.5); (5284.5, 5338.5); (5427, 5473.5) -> 3.13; 2.8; 2.88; 3.2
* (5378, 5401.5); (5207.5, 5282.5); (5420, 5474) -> 3.47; 3.04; 2.69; 3.21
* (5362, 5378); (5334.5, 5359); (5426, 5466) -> -0.72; 2.62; 2.88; 3.22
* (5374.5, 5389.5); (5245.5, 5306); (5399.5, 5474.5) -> 1.77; 2.8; 2.67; 3.14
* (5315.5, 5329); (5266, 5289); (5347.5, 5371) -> -1.15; 2.76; 3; 2.77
